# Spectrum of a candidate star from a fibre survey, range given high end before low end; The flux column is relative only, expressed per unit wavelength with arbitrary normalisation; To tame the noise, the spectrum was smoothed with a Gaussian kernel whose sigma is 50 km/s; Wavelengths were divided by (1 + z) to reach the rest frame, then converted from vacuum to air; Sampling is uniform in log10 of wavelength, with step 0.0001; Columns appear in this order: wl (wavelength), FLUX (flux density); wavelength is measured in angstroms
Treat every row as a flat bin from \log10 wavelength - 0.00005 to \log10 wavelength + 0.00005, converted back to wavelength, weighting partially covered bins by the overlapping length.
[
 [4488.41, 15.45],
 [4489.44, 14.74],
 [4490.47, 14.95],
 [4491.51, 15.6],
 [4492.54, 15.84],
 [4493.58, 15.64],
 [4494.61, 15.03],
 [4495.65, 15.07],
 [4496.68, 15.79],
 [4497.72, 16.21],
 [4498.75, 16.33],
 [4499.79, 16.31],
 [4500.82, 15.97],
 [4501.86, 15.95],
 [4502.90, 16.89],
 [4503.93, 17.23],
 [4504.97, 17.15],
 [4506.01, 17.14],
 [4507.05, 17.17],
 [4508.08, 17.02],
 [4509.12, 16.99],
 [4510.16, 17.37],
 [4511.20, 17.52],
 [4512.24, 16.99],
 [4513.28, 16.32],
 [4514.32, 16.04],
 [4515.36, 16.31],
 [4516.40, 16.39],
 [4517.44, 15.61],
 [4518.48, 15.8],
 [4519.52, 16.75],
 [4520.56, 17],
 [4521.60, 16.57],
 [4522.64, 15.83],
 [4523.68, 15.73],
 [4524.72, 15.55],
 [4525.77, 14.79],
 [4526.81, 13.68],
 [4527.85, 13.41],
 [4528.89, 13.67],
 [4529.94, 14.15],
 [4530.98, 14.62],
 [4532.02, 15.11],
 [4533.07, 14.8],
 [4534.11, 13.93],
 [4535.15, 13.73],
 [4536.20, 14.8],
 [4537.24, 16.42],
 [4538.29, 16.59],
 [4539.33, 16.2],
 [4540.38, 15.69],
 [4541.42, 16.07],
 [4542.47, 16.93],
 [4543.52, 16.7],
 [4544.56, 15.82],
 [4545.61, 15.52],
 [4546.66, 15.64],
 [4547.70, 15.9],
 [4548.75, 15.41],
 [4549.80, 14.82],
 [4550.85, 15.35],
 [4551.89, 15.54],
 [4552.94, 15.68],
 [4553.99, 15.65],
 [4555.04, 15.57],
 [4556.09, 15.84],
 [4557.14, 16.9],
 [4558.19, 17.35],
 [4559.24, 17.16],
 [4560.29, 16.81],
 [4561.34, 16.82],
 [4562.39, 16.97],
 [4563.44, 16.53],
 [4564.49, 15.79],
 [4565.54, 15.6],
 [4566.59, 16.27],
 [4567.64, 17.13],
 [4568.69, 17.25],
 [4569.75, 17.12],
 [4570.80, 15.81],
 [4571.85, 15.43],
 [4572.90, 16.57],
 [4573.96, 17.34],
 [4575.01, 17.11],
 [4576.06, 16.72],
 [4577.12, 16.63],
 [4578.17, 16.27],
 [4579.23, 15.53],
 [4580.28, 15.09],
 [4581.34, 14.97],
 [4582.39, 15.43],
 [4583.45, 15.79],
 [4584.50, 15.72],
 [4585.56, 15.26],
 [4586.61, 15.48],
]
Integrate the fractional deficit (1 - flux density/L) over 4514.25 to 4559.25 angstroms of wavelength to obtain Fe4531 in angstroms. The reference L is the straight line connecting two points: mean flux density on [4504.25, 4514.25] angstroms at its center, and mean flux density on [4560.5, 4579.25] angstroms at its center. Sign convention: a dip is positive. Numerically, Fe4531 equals 3.2 angstroms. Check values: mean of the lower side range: 17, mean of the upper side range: 16.5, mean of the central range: 15.6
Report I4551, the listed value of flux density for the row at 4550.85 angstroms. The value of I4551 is 15.35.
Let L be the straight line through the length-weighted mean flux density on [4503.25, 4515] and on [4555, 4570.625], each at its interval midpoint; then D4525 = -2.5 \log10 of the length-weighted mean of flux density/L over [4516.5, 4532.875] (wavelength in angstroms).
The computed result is 0.11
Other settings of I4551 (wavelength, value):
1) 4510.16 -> 17.37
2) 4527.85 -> 13.41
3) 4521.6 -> 16.57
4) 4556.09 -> 15.84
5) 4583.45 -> 15.79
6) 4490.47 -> 14.95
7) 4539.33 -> 16.2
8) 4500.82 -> 15.97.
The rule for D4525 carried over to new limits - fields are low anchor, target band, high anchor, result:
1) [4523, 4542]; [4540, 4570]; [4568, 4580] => -0.03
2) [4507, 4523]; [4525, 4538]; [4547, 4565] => 0.14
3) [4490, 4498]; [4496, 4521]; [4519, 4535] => -0.09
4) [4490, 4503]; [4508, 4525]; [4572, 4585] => -0.04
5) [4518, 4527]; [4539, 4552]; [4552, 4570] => 0.03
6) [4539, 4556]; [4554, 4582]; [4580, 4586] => -0.06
